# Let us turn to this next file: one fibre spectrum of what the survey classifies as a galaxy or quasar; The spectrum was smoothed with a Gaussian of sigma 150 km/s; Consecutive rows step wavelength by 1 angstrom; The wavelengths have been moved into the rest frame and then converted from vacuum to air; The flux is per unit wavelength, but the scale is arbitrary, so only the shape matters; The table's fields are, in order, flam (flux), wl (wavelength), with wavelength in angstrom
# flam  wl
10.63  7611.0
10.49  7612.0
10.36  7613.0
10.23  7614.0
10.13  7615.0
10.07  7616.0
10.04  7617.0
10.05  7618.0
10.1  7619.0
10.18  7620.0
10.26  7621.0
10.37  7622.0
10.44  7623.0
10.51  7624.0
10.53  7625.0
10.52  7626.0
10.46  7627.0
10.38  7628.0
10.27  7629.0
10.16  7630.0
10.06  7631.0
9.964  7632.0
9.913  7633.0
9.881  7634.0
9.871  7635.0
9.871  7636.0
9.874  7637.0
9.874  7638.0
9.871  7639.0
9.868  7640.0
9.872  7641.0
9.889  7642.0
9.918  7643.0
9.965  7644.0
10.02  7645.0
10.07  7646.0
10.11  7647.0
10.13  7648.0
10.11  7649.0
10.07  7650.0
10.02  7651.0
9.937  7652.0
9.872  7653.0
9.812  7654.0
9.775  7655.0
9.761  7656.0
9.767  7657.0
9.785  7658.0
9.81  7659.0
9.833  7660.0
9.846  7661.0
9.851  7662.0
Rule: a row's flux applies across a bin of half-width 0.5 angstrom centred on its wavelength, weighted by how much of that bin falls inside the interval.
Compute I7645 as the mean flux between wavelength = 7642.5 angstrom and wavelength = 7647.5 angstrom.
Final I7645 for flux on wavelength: 10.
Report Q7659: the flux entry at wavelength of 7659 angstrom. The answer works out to 9.81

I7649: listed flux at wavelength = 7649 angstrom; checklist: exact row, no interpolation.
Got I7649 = 10.11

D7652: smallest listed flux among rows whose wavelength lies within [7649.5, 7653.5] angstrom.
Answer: 9.872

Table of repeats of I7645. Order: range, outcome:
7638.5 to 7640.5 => 9.87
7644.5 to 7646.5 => 10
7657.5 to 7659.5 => 9.8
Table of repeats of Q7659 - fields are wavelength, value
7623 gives 10.44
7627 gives 10.46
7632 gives 9.964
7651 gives 10.02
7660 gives 9.833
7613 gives 10.36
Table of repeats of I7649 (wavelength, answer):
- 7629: 10.27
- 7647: 10.11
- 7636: 9.871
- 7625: 10.53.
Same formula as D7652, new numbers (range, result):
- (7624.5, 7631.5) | 10.06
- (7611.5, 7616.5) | 10.07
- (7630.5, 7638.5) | 9.871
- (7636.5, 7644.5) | 9.868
